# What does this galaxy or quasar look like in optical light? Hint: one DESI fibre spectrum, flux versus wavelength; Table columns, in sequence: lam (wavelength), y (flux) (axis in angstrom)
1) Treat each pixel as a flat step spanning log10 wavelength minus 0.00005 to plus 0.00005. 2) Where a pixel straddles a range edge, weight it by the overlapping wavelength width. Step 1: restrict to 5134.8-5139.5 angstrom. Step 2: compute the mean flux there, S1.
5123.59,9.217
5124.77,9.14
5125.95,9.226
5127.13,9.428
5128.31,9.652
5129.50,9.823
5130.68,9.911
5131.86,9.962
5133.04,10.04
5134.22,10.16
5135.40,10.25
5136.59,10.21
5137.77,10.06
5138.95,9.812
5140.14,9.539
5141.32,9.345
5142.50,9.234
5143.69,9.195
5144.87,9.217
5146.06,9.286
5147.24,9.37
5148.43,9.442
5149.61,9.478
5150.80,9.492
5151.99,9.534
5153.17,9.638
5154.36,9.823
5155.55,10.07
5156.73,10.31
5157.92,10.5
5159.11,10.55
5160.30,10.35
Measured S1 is 10.1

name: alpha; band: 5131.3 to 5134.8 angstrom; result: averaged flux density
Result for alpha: 10.1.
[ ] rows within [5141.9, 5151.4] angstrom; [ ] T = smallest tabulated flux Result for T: 9.195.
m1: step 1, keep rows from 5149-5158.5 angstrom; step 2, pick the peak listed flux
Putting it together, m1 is 10.5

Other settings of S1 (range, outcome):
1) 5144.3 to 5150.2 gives 9.36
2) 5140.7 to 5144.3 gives 9.28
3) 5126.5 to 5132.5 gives 9.75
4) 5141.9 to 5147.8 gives 9.26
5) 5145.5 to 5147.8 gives 9.35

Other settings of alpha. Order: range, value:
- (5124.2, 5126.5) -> 9.18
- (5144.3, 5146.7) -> 9.25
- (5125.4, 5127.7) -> 9.33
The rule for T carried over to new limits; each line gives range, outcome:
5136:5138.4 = 10.06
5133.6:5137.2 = 10.16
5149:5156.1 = 9.478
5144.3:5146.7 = 9.217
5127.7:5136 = 9.652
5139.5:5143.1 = 9.234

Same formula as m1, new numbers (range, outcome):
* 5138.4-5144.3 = 9.812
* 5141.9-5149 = 9.442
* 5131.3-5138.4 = 10.25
